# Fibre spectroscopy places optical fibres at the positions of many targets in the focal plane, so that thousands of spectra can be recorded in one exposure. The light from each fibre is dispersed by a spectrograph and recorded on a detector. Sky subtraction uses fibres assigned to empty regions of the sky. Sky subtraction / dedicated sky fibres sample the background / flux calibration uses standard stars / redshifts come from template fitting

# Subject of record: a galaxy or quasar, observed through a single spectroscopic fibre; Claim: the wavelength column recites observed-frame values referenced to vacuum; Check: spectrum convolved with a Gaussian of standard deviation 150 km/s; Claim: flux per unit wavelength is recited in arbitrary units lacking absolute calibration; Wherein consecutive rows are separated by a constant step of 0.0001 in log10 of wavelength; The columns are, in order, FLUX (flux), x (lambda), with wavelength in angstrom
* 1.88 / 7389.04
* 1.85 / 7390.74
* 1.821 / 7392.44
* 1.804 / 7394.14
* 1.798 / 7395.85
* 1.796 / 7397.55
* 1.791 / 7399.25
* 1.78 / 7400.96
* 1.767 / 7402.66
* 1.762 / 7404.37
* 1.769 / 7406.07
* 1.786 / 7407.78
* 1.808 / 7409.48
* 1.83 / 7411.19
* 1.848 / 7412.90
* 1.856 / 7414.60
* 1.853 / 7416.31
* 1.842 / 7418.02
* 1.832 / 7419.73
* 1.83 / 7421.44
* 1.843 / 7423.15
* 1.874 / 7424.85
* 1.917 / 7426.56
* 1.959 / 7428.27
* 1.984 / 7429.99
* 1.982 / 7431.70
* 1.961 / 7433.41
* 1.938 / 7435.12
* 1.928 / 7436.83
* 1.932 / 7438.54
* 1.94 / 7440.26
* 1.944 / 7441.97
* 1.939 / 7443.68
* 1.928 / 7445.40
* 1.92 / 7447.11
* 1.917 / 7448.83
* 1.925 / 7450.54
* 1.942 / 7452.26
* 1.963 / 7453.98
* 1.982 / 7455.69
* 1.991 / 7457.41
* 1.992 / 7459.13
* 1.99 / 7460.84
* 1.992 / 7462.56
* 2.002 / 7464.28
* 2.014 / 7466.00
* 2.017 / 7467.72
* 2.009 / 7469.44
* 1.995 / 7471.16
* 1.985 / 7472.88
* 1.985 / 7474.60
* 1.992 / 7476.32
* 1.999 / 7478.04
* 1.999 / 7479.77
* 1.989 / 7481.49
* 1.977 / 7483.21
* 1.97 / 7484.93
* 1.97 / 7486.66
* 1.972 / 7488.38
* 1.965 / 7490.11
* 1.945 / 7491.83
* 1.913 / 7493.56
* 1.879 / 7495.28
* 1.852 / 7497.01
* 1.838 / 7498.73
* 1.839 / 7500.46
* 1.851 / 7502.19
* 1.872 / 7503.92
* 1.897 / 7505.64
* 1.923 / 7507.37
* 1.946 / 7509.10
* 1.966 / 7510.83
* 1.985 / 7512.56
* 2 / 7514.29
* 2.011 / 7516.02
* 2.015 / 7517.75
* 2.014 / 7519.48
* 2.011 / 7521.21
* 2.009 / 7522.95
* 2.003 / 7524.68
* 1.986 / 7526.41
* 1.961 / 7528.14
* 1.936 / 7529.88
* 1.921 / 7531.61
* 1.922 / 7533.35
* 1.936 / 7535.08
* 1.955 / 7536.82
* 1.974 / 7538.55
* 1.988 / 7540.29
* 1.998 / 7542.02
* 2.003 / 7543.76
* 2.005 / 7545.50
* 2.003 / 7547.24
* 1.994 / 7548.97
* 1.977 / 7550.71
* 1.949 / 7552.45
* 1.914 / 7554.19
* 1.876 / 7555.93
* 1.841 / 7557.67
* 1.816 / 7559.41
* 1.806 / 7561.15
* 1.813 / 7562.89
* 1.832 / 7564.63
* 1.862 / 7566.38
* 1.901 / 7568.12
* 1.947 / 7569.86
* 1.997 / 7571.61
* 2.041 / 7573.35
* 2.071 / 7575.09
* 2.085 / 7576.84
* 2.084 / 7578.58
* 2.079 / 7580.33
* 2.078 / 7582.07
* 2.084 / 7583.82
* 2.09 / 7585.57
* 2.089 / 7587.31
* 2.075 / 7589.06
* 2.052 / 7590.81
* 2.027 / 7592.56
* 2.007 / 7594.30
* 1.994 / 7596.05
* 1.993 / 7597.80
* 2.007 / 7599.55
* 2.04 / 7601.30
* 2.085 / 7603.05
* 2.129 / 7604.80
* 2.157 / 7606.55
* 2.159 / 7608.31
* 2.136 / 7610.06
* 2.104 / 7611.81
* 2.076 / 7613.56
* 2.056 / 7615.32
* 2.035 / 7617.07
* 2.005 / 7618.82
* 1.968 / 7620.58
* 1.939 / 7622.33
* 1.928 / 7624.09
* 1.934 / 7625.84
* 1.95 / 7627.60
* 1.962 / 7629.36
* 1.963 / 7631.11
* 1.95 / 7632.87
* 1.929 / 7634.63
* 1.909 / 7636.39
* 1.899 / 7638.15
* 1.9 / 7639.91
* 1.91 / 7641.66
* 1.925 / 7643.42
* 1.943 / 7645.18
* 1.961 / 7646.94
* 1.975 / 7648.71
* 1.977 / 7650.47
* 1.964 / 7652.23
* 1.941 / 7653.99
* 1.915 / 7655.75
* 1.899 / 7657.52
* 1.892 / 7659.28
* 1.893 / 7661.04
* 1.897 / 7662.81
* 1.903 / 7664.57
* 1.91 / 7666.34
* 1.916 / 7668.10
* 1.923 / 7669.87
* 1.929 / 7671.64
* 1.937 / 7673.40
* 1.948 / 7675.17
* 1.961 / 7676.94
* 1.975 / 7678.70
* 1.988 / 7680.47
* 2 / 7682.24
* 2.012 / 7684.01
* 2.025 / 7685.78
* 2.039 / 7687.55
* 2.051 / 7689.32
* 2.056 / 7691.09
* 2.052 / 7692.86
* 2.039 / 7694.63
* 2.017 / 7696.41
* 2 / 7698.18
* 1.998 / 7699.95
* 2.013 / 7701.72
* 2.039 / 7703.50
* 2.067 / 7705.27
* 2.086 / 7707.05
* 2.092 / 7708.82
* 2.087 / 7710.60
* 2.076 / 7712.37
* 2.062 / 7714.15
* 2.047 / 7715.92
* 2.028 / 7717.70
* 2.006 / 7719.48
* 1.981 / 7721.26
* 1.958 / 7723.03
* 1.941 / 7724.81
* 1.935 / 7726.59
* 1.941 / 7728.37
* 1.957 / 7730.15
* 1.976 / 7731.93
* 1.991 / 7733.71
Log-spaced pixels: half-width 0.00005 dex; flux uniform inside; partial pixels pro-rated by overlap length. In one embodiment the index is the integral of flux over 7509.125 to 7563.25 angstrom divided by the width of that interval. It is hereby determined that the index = 1.96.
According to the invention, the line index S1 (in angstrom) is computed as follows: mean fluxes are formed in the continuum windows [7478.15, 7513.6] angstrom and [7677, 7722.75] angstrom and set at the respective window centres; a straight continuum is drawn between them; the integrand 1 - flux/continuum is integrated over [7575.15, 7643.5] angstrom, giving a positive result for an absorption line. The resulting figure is -1.24 angstrom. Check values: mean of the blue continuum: 1.93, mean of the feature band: 2.02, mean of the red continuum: 2.03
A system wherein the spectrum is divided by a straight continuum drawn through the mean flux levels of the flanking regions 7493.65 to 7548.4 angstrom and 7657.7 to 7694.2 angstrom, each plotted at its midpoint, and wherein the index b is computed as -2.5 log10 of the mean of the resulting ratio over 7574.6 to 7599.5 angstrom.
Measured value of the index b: -0.05 mag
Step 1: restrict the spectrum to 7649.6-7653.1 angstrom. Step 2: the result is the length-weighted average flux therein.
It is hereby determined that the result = 1.97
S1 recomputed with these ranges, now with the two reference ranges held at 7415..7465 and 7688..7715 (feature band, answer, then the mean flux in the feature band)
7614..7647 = 1.06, 1.95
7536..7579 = 0.79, 1.95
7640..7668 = 1.40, 1.93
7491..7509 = 0.69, 1.88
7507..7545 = -0.13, 1.98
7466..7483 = -0.43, 2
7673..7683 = 0.34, 1.97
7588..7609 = -0.60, 2.06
